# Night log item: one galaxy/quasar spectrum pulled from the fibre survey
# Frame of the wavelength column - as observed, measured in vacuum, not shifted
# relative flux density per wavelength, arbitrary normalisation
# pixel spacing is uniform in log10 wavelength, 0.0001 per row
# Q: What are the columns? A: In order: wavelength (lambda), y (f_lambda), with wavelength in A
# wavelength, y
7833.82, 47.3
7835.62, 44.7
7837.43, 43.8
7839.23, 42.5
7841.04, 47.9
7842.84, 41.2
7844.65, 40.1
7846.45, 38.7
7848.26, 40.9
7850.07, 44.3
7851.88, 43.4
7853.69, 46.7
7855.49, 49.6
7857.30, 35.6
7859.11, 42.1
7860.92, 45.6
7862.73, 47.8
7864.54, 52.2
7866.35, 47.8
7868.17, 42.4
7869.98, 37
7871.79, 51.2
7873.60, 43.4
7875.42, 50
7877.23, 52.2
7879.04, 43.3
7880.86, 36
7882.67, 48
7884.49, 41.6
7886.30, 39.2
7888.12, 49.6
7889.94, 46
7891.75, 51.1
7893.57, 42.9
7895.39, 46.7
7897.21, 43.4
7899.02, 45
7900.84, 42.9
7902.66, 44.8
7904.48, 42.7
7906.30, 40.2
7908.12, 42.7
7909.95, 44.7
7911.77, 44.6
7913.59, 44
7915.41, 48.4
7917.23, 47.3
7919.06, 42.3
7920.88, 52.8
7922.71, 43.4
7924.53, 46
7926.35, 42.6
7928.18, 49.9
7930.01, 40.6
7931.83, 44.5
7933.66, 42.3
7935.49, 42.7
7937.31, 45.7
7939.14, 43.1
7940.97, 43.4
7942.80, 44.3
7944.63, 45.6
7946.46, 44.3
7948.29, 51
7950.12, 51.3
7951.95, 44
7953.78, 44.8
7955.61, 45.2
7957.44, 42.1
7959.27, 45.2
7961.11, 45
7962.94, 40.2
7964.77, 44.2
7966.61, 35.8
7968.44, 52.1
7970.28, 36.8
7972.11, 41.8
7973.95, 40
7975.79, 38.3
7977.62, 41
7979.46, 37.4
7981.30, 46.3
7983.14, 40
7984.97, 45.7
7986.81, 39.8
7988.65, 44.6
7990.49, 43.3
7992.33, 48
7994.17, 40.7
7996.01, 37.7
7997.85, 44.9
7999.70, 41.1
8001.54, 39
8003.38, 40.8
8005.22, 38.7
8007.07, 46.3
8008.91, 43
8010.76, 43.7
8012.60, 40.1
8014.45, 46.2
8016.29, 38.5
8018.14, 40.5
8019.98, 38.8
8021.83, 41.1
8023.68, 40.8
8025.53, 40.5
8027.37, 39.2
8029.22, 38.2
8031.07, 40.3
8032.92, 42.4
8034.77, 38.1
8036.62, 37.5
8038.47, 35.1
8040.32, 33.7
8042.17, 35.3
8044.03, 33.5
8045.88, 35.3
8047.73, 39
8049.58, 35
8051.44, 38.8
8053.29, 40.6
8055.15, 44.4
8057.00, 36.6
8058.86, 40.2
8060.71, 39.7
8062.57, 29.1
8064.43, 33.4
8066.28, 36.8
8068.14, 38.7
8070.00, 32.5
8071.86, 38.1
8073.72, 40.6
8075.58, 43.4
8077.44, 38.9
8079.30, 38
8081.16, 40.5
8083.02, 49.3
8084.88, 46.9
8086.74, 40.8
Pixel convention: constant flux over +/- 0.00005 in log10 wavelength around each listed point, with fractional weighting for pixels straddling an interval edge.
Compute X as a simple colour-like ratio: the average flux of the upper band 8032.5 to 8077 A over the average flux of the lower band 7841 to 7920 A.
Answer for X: 0.84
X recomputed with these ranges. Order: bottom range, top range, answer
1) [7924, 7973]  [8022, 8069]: 0.85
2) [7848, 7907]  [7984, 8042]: 0.91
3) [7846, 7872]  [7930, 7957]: 1.02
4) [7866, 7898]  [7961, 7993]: 0.94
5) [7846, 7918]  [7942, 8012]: 0.96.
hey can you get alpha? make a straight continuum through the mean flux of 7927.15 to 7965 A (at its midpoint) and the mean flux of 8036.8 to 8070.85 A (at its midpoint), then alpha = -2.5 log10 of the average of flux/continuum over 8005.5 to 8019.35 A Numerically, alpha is -0.070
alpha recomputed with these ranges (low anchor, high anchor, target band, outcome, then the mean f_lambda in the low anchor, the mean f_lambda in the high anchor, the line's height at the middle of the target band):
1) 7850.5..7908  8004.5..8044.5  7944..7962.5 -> -0.087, 44.8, 39.7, 42.2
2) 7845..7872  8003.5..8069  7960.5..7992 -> -0.036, 44.1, 38.9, 40.6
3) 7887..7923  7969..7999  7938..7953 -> -0.058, 45.3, 41.8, 43.5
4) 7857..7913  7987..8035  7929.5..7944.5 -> -0.004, 44.7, 41.4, 43.3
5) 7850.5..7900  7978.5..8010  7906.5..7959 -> -0.033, 45.2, 42.2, 43.7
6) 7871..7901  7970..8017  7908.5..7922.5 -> -0.037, 45.5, 41.8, 44.5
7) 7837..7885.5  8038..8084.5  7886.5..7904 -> -0.056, 44.3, 38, 43.2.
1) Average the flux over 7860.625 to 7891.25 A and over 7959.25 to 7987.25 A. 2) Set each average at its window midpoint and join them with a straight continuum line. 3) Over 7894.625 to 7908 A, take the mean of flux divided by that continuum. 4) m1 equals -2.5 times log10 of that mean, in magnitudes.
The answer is 0.02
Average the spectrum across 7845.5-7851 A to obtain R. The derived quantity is 41.3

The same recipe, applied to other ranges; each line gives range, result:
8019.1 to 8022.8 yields 39.9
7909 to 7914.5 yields 44.4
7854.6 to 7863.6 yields 44.1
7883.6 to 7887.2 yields 40.5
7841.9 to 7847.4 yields 40.1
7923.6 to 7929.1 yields 46.2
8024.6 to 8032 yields 39.6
